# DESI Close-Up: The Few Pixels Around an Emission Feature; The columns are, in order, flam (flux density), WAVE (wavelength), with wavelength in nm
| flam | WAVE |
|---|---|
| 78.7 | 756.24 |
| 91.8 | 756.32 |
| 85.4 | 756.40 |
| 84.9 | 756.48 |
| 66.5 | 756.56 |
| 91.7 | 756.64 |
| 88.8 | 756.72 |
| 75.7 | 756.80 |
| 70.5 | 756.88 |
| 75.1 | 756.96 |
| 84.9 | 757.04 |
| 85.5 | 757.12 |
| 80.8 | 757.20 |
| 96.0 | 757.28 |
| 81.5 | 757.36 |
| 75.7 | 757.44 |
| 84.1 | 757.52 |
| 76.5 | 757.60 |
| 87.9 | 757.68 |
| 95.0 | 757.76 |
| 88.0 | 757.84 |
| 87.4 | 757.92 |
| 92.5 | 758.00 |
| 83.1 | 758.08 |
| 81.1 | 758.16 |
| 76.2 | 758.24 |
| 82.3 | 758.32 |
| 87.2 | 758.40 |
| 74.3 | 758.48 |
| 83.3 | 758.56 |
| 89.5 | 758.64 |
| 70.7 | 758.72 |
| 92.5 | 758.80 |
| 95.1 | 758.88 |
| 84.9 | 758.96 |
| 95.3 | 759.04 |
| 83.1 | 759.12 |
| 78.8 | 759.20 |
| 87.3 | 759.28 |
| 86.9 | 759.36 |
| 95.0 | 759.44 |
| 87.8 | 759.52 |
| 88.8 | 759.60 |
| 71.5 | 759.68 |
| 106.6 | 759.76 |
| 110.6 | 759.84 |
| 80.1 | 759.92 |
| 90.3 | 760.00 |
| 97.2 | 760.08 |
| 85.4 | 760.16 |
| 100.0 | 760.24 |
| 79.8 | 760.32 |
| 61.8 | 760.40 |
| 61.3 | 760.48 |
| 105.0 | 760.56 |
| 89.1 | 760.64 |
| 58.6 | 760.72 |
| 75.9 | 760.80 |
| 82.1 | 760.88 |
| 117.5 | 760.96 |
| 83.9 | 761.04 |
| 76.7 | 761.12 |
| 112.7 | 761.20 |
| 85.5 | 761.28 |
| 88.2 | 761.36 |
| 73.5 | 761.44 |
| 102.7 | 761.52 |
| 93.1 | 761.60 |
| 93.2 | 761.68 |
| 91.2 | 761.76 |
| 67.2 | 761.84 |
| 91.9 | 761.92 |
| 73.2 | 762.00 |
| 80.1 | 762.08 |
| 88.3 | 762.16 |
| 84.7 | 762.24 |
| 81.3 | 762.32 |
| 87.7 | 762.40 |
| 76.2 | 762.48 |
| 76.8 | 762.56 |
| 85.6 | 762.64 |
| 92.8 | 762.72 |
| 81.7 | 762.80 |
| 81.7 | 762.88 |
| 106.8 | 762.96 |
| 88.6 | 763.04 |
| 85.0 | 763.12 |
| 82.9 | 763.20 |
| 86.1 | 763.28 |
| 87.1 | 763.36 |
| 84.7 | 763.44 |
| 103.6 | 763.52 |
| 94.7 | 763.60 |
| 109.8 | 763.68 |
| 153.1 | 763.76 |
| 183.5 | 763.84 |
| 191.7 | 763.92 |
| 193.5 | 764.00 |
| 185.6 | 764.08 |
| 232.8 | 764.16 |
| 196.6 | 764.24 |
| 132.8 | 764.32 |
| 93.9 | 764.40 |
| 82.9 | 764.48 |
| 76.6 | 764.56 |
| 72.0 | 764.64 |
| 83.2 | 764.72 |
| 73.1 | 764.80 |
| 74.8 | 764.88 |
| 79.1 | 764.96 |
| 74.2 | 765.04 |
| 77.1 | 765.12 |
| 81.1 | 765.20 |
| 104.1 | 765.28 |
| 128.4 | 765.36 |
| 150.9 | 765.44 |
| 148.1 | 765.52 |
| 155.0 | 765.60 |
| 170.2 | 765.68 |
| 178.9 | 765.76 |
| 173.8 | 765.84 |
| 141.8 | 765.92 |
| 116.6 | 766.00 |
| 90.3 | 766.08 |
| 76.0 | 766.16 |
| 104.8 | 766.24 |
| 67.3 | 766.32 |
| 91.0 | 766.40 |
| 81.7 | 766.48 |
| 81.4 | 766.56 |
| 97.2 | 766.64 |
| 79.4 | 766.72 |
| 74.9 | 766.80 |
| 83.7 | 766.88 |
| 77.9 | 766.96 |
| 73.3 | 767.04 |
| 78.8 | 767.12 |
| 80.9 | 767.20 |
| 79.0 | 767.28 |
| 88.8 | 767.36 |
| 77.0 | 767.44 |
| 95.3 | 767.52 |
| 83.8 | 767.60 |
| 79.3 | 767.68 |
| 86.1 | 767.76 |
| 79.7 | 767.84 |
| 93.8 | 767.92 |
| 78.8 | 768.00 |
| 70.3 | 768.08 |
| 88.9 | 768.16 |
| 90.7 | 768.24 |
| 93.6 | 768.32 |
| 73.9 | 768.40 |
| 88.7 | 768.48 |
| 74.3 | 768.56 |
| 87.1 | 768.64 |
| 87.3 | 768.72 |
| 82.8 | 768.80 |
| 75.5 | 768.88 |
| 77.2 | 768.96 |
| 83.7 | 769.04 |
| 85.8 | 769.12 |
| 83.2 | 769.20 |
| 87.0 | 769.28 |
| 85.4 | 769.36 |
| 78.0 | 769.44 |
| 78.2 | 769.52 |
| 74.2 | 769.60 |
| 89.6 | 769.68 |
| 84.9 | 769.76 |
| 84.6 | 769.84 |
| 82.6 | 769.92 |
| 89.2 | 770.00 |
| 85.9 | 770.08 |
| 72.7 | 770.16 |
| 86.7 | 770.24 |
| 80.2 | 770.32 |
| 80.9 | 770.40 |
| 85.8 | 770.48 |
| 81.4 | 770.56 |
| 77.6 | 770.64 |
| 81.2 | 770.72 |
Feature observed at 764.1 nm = [S II] 6716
